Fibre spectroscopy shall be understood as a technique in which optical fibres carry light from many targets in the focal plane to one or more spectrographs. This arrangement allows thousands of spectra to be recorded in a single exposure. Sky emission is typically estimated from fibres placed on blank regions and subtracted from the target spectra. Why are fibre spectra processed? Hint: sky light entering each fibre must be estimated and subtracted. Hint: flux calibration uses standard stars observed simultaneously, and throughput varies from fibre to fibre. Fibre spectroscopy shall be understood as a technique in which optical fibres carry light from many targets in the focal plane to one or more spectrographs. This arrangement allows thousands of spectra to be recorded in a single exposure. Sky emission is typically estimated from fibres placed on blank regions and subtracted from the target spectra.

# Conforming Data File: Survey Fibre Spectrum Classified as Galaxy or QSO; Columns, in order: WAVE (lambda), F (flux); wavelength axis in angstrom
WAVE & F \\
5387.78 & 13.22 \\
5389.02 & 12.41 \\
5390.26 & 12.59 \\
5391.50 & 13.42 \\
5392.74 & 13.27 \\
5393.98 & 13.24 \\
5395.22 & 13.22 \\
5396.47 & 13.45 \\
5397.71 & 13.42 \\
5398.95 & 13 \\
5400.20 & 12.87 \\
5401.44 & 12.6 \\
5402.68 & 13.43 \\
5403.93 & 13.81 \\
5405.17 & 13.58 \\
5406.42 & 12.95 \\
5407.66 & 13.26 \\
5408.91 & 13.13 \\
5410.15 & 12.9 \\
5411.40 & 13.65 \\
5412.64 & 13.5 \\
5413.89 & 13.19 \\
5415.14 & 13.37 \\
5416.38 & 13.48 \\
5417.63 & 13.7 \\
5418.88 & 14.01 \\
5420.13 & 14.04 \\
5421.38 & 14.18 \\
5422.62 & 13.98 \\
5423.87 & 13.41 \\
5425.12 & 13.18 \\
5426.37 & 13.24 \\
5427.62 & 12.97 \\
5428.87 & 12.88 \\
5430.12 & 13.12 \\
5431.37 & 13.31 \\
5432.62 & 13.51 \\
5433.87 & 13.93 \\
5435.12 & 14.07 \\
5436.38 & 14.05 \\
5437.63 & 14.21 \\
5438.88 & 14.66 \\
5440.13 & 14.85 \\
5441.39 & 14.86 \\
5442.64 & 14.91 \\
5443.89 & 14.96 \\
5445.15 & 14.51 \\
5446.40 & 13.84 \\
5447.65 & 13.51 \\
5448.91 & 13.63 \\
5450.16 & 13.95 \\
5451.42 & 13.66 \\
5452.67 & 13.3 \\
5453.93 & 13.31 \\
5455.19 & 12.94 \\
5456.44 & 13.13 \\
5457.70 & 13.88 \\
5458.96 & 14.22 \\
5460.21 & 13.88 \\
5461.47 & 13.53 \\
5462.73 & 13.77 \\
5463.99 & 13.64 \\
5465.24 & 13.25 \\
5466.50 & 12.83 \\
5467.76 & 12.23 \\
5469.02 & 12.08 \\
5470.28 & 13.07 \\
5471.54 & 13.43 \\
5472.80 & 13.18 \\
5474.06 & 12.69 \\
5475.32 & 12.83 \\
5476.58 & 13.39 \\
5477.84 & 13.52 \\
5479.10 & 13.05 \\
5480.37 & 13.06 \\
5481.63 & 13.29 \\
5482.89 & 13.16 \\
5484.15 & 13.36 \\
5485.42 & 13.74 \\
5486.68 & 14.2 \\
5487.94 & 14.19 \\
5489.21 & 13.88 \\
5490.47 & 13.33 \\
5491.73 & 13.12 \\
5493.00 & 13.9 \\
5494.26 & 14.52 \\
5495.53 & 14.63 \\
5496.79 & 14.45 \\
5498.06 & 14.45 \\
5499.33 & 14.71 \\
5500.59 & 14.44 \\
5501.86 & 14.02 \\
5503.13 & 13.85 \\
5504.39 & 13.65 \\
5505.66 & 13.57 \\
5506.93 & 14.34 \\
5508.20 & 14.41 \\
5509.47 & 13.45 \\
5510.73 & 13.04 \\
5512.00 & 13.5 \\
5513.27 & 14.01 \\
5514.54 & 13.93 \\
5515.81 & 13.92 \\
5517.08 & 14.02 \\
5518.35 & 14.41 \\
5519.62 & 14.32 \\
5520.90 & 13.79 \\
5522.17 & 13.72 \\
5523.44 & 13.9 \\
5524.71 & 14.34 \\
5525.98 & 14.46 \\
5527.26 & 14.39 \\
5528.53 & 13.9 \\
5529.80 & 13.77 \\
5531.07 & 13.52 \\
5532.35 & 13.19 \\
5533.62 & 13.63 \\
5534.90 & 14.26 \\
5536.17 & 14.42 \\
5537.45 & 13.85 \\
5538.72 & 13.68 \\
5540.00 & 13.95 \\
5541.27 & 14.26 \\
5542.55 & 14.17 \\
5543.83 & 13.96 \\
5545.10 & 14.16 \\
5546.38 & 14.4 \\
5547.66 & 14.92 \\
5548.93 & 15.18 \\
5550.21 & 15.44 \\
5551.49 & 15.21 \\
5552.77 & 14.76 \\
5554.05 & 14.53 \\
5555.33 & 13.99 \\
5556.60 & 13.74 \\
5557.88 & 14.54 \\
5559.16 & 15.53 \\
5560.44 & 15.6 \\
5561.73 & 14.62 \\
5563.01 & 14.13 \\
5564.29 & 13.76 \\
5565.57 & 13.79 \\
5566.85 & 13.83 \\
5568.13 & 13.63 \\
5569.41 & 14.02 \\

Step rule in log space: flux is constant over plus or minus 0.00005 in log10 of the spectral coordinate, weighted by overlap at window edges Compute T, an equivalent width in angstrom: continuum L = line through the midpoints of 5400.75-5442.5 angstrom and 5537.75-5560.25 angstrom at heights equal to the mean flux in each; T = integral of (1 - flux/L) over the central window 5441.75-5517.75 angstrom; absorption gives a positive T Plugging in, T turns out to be 1.9 angstrom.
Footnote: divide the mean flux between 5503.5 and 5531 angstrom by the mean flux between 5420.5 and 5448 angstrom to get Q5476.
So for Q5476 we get 1.0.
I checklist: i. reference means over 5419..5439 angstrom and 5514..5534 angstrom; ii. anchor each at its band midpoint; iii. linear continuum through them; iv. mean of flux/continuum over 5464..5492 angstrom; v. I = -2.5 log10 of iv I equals 0.046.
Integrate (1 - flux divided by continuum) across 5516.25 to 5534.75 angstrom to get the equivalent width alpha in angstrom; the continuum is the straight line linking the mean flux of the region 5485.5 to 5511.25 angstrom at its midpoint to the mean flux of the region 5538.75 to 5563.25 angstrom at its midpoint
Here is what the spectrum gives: 0.4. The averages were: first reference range 14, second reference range 14.6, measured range 14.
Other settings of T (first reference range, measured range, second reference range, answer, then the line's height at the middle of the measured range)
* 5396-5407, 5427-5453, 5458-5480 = -1.42 angstrom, 13.2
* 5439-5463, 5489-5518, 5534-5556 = 0.48 angstrom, 14.2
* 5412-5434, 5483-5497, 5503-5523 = -0.12 angstrom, 13.8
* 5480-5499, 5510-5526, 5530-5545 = -0.05 angstrom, 13.9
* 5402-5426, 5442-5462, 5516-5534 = -0.24 angstrom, 13.7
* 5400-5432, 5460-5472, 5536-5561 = 0.58 angstrom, 13.8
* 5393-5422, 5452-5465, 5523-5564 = 0.18 angstrom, 13.7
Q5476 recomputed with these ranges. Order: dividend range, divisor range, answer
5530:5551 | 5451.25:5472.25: 1.07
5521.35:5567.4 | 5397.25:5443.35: 1.05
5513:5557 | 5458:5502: 1.04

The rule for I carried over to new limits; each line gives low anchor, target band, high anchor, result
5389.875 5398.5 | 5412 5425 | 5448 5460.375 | -0.02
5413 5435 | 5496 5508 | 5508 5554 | -0.02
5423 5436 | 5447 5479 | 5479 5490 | 0.01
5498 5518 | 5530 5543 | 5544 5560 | 0.04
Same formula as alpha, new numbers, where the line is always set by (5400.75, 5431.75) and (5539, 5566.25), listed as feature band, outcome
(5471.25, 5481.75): 0.56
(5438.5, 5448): -0.65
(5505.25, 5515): 0.25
